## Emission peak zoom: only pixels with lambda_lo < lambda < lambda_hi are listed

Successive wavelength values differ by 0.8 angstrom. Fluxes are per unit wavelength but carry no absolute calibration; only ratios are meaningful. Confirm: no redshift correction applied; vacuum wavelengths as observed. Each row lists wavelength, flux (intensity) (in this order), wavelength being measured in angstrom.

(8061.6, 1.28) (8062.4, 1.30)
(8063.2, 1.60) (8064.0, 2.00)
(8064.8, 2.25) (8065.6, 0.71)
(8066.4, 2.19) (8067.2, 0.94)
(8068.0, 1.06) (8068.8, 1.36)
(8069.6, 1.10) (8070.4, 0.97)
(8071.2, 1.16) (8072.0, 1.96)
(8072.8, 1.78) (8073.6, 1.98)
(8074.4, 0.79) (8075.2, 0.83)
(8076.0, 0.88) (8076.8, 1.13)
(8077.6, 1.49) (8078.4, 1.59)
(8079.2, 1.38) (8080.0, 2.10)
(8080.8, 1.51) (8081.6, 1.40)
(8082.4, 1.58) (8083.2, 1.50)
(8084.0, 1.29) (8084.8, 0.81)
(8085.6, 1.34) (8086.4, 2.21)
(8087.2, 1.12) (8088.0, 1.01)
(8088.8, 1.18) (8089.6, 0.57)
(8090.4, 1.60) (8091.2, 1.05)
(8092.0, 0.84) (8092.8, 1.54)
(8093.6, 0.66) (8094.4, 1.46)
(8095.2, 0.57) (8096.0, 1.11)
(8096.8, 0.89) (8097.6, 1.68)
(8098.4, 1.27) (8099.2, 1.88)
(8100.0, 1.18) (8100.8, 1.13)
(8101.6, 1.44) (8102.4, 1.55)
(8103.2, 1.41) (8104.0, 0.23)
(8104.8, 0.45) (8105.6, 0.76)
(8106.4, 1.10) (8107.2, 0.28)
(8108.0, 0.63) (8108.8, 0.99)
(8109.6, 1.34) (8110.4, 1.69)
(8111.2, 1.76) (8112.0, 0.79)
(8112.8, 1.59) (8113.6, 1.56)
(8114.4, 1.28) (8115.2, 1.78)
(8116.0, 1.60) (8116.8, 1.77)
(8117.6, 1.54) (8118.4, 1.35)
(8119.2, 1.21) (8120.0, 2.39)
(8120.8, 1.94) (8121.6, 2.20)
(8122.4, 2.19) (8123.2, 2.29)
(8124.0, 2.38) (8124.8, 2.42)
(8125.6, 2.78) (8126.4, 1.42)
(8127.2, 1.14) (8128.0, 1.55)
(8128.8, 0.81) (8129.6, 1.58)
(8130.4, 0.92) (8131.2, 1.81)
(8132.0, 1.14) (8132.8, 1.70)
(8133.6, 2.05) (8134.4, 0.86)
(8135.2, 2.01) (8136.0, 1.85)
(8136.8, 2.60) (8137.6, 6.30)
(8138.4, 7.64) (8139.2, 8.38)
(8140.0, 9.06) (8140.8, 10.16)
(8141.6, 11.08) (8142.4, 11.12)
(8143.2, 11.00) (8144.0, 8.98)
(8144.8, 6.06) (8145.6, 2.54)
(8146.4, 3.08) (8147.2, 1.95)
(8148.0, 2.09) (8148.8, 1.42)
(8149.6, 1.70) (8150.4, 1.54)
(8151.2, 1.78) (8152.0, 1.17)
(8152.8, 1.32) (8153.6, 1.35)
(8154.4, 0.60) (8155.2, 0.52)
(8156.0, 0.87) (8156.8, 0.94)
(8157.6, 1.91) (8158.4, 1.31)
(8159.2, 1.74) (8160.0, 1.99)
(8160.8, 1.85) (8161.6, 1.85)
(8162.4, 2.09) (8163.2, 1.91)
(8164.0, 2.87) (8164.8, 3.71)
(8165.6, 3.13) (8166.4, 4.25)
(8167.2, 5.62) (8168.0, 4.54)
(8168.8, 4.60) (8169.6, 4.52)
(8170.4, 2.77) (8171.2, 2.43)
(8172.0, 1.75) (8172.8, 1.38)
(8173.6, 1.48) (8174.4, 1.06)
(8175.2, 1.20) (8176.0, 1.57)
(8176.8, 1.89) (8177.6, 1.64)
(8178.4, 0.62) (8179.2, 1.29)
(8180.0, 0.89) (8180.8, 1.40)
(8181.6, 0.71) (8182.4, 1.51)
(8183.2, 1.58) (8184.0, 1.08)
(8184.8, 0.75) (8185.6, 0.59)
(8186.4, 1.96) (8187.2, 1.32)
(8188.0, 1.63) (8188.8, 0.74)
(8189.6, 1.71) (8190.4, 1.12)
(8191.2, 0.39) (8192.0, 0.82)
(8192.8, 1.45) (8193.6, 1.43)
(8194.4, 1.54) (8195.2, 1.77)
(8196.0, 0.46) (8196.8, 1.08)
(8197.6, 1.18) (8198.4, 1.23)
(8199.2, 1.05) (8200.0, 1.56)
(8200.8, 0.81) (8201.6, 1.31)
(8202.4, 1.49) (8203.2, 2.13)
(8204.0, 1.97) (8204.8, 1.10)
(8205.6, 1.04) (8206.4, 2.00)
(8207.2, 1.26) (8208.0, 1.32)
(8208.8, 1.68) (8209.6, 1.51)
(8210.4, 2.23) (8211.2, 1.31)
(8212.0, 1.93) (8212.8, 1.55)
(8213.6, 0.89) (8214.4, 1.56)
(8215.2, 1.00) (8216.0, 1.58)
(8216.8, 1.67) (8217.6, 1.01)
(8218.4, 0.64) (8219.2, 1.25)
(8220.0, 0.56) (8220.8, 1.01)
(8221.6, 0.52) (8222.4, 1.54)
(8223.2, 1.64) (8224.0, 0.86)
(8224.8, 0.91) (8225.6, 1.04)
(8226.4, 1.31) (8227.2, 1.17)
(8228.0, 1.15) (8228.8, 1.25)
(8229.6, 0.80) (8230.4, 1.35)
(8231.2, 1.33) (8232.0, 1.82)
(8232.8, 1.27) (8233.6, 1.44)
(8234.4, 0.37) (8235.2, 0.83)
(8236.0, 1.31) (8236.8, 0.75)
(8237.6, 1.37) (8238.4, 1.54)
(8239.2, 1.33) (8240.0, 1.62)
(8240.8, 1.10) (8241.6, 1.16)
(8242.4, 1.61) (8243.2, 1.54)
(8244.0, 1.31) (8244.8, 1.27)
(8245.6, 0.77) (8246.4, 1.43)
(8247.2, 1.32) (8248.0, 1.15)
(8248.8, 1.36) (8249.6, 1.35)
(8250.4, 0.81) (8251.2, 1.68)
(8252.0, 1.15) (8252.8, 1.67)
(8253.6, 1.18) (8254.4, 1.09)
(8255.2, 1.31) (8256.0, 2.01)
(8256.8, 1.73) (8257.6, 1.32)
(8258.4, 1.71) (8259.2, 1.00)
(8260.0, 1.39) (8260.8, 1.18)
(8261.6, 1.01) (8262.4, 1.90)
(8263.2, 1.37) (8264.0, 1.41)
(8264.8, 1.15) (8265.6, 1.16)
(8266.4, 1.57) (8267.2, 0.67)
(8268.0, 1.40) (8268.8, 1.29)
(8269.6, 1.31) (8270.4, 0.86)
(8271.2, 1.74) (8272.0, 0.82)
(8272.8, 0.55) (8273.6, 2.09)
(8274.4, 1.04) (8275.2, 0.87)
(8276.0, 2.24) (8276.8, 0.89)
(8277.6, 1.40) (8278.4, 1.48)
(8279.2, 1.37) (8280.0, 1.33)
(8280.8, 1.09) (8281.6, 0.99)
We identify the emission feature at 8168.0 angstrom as [N II] 6583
